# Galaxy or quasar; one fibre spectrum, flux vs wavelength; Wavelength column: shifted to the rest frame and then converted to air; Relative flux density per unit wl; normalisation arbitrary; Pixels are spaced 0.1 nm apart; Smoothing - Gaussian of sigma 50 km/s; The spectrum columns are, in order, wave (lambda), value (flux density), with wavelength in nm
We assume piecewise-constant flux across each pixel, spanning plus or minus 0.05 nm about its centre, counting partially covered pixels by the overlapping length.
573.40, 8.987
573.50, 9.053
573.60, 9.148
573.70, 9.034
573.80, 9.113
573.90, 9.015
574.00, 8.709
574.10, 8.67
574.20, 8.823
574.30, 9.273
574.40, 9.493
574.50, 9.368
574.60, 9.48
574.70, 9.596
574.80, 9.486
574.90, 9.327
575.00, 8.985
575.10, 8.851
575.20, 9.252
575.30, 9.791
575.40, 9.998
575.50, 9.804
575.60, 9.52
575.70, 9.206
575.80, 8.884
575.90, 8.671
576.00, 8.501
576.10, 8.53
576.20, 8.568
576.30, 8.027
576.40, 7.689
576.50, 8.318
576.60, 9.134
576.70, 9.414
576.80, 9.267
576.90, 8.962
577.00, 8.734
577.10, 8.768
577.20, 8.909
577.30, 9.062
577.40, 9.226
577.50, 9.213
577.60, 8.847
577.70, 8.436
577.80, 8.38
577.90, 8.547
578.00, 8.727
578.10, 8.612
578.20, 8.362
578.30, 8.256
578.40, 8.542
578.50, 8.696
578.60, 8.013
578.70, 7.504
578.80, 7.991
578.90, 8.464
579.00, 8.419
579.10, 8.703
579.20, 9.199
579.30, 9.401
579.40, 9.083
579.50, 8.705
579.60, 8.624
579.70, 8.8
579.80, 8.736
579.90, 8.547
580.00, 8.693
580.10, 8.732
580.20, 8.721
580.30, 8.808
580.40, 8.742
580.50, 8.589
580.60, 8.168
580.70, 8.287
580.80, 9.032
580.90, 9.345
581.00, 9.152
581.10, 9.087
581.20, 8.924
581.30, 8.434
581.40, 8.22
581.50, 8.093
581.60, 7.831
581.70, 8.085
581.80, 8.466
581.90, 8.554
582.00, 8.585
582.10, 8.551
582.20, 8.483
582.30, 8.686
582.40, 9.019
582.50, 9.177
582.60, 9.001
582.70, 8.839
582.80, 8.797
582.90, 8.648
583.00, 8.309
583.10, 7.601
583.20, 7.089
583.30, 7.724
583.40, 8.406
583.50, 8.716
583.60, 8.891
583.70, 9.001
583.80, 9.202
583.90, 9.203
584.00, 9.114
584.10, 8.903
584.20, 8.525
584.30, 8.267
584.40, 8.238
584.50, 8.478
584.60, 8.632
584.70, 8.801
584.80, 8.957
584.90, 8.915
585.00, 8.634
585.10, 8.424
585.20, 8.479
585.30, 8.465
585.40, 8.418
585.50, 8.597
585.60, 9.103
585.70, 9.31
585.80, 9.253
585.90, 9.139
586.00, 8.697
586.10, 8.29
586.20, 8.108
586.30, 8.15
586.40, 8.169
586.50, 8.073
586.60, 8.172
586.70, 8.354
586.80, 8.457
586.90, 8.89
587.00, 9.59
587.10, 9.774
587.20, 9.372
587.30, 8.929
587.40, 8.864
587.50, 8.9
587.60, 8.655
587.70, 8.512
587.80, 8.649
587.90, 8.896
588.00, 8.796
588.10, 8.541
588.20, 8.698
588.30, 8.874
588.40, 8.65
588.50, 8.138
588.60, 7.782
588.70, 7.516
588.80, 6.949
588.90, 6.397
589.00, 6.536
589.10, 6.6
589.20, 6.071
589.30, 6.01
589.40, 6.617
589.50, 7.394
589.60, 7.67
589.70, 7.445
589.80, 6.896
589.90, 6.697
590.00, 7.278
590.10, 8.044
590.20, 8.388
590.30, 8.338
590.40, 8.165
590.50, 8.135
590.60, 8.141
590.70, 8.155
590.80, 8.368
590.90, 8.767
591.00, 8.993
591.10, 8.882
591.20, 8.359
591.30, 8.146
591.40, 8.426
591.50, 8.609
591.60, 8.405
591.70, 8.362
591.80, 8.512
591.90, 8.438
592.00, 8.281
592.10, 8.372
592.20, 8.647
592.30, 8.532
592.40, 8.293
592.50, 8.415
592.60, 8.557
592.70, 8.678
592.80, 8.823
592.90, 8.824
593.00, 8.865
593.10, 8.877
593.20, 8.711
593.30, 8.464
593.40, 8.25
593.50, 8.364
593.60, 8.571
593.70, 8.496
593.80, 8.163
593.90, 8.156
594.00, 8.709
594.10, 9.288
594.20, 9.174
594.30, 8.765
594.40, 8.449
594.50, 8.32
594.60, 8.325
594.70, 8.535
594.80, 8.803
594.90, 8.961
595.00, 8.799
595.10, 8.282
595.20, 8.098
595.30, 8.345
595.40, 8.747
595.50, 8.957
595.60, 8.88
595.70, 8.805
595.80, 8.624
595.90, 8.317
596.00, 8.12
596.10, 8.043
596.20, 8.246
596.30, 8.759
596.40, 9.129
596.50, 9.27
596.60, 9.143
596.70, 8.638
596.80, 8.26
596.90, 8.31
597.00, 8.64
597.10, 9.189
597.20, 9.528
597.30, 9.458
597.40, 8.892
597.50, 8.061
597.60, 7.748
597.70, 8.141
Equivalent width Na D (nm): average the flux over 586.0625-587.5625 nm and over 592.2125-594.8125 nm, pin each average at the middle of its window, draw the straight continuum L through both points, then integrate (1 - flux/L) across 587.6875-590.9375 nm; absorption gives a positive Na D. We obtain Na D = 0.34 nm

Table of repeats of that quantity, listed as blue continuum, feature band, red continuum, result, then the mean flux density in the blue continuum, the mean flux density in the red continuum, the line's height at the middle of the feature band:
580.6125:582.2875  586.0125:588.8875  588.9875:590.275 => -0.39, 8.56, 7.09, 7.48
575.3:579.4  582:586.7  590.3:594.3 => 0.03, 8.75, 8.52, 8.65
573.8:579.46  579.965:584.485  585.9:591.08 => -0.05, 8.87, 8.1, 8.51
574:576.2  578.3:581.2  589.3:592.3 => 0.06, 9.19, 8.07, 8.86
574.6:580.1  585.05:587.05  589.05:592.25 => -0.09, 8.82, 7.93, 8.23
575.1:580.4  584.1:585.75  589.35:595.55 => -0.01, 8.77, 8.36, 8.57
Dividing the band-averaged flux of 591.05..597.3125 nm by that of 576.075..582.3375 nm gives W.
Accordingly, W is 1.0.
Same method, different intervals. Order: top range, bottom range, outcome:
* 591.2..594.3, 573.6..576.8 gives 0.94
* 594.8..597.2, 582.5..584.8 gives 1.01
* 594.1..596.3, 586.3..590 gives 1.07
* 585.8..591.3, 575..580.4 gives 0.93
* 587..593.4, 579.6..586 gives 0.95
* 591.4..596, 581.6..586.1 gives 0.99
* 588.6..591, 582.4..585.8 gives 0.86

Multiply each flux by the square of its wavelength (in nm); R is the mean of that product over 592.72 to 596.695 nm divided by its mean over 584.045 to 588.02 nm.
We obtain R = 1.02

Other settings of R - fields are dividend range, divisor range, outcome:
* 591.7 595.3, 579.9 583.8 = 1.04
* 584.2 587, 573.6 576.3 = 0.98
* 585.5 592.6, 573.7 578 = 0.96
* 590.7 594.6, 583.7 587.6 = 1.00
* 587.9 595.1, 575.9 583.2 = 0.99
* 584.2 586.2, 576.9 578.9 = 1.04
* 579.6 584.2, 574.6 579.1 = 1.00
